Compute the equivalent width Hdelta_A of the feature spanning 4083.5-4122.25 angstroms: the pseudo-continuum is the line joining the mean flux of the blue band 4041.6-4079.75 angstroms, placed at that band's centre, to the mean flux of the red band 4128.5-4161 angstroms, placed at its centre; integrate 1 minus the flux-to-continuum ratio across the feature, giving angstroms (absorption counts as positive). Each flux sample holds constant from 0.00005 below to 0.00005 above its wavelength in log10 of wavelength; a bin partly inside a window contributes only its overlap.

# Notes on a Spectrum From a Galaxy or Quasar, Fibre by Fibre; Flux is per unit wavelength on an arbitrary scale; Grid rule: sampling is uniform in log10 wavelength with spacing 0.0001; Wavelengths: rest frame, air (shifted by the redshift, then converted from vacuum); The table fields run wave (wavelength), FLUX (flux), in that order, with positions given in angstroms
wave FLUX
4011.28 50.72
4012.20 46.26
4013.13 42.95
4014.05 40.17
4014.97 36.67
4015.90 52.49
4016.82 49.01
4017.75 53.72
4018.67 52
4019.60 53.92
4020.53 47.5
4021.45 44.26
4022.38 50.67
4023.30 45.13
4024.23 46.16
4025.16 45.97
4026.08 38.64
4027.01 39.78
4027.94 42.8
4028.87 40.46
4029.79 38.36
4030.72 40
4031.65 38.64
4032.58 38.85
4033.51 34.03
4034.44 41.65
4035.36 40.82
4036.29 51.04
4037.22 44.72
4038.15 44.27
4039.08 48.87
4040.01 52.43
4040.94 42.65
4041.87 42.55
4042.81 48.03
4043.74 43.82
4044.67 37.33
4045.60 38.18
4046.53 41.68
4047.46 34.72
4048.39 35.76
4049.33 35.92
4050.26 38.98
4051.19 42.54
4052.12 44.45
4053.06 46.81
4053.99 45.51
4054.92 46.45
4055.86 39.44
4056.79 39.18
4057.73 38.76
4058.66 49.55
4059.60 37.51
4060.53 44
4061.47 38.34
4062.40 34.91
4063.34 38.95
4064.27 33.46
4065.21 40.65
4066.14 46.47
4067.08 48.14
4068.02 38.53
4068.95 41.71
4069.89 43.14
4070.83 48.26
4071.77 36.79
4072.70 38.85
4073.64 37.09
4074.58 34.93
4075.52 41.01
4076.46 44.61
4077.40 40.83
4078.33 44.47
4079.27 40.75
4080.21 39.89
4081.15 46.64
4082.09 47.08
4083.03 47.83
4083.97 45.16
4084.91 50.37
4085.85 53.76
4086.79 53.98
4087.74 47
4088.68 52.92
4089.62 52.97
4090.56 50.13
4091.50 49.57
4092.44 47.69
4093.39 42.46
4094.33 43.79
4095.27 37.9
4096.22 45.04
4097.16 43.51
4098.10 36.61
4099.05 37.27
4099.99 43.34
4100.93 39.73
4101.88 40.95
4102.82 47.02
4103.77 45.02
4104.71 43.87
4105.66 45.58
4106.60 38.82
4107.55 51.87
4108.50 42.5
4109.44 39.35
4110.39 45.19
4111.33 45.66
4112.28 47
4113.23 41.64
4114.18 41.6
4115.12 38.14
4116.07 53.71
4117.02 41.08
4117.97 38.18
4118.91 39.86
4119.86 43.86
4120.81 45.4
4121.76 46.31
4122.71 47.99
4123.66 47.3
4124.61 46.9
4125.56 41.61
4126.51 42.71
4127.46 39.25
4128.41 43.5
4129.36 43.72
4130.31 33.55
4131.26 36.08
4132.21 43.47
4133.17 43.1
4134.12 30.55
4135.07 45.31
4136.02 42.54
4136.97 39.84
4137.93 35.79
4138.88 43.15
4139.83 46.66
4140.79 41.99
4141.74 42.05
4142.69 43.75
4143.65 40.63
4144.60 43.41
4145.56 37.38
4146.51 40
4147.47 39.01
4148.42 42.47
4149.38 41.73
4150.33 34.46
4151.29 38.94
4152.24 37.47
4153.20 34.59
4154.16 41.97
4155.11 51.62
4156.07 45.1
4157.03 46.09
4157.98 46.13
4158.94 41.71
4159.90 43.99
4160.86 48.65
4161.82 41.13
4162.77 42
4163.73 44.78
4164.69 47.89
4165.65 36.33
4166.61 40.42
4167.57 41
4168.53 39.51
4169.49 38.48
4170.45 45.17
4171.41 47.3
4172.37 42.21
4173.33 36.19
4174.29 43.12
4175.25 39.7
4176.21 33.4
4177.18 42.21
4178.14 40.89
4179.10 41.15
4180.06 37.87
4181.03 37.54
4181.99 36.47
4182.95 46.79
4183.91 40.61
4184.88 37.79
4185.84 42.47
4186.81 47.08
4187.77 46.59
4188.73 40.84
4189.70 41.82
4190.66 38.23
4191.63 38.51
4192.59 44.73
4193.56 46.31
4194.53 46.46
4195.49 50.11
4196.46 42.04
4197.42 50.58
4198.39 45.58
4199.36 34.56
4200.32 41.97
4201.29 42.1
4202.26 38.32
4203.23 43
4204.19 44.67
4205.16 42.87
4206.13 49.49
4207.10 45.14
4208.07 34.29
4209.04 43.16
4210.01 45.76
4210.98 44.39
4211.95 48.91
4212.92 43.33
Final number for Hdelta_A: -3.38 angstroms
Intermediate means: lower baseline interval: 41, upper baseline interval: 41.3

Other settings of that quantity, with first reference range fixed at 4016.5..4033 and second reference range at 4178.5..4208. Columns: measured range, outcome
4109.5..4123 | -0.1 angstroms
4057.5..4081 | 1.7 angstroms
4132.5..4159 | 1.1 angstroms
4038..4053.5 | 0.8 angstroms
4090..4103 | 0.2 angstroms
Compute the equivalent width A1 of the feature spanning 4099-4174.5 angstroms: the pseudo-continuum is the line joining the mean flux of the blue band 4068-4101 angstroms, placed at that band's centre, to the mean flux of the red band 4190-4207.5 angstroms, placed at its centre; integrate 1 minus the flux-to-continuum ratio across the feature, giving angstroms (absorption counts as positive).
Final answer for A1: 2.7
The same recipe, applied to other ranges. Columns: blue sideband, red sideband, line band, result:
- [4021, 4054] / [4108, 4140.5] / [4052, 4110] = -1.43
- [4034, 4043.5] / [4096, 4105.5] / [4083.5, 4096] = -1.55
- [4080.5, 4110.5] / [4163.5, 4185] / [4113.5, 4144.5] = 0.89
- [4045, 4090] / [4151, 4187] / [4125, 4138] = 0.56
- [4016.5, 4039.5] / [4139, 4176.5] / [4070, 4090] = -0.73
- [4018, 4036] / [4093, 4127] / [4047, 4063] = 0.96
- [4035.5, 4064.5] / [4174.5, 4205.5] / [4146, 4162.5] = -0.02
